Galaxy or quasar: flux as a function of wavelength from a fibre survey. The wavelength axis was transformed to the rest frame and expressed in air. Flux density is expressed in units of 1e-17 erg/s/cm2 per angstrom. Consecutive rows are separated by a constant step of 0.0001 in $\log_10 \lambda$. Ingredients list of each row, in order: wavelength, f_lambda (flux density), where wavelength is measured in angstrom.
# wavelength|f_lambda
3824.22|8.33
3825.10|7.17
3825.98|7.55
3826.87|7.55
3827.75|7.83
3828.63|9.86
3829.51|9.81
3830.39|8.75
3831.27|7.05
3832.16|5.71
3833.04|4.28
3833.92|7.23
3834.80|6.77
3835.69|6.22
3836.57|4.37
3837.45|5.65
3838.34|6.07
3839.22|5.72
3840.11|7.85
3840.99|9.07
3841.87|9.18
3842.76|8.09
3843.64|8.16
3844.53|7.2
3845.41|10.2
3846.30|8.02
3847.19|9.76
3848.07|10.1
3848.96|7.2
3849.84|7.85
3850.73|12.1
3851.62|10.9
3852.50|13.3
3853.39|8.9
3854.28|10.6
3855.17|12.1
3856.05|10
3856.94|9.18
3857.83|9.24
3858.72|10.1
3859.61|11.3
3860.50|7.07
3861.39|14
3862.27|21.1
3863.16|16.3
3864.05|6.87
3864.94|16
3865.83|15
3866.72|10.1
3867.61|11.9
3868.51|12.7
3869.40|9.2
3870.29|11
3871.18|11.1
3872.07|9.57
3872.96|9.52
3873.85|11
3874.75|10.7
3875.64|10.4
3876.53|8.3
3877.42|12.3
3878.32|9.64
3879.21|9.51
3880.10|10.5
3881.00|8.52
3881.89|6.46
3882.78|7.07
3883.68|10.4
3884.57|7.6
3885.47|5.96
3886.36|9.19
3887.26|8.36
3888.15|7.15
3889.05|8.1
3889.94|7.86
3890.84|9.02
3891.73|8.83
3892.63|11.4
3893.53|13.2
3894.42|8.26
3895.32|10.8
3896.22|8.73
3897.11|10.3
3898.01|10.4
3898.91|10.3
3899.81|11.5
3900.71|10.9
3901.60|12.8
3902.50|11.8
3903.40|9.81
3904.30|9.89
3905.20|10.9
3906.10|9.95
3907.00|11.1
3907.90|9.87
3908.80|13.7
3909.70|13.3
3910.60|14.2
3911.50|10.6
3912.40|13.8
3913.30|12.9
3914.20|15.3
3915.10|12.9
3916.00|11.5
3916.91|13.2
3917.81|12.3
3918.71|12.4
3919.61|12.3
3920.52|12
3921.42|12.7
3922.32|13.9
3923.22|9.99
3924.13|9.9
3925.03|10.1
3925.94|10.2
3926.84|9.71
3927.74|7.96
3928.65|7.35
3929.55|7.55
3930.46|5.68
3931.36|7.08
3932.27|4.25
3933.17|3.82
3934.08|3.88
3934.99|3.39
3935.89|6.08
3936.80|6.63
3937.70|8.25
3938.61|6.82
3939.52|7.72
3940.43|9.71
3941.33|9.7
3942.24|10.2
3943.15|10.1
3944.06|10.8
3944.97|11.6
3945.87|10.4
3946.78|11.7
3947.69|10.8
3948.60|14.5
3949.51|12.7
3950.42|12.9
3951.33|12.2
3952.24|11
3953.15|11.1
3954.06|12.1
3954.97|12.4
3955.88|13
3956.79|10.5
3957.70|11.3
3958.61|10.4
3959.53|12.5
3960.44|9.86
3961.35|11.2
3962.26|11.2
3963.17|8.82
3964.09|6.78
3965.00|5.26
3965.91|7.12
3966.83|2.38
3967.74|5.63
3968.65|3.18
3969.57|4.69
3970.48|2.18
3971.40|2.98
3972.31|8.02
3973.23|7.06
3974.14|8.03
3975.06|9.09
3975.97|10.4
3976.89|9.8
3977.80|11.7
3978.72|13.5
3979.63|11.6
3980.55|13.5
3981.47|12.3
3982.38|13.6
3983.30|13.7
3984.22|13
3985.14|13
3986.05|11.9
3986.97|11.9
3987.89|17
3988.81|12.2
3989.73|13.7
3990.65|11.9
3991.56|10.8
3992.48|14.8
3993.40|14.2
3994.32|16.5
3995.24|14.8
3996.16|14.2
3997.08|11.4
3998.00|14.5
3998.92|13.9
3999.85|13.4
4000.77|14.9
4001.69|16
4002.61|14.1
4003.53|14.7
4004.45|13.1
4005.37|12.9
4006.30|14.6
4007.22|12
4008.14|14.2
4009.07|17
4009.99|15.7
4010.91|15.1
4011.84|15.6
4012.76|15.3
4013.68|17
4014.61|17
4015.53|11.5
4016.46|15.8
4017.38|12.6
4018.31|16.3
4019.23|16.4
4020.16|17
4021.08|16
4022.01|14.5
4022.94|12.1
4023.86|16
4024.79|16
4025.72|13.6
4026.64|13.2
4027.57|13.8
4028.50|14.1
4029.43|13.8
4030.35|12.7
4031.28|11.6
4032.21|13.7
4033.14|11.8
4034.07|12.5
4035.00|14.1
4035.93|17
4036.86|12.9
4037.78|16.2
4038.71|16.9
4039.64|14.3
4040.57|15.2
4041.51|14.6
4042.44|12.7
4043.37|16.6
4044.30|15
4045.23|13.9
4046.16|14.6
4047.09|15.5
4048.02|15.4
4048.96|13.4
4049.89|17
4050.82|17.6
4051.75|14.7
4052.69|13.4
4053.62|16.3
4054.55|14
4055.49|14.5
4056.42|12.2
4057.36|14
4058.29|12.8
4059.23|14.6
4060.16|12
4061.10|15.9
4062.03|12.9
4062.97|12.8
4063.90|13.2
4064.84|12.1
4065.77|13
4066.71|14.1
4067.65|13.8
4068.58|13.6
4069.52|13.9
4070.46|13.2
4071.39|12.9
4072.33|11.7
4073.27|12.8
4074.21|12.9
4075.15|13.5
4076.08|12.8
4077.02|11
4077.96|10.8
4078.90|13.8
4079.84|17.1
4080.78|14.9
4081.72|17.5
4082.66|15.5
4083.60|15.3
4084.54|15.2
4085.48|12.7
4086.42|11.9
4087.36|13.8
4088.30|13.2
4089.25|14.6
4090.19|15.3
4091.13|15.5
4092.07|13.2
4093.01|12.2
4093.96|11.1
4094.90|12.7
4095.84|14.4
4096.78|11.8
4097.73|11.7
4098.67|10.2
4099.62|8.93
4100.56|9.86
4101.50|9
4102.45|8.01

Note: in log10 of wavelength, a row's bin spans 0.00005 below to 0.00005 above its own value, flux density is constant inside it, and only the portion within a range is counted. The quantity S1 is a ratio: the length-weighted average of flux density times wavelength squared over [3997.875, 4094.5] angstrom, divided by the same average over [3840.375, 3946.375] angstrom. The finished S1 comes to 1.52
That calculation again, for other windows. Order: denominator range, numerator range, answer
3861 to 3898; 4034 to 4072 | 1.51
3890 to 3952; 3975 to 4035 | 1.40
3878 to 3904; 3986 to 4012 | 1.57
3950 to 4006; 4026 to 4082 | 1.29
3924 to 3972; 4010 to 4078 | 1.72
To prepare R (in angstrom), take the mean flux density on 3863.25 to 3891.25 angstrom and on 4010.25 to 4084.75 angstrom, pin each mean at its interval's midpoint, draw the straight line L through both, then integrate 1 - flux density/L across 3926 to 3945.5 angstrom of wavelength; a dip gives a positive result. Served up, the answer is 6.44 angstrom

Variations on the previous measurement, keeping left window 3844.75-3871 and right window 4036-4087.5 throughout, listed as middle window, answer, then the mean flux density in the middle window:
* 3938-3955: 2.04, 10.9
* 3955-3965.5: 2.03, 10.2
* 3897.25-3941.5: 7.09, 10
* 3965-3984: 6.42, 8.5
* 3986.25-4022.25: -3.24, 14.5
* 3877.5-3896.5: 4.22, 8.95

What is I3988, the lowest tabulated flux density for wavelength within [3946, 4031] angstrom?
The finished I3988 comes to 2.18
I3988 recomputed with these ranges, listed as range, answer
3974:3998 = 8.03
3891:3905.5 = 8.26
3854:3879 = 6.87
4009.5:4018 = 11.5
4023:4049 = 11.6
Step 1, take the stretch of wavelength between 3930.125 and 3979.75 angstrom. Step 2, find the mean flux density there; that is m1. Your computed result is 8.82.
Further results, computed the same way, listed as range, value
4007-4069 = 14.4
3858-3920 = 10.9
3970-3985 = 10.1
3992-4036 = 14.4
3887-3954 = 10.2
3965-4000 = 10.8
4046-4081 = 13.8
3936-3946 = 9.12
